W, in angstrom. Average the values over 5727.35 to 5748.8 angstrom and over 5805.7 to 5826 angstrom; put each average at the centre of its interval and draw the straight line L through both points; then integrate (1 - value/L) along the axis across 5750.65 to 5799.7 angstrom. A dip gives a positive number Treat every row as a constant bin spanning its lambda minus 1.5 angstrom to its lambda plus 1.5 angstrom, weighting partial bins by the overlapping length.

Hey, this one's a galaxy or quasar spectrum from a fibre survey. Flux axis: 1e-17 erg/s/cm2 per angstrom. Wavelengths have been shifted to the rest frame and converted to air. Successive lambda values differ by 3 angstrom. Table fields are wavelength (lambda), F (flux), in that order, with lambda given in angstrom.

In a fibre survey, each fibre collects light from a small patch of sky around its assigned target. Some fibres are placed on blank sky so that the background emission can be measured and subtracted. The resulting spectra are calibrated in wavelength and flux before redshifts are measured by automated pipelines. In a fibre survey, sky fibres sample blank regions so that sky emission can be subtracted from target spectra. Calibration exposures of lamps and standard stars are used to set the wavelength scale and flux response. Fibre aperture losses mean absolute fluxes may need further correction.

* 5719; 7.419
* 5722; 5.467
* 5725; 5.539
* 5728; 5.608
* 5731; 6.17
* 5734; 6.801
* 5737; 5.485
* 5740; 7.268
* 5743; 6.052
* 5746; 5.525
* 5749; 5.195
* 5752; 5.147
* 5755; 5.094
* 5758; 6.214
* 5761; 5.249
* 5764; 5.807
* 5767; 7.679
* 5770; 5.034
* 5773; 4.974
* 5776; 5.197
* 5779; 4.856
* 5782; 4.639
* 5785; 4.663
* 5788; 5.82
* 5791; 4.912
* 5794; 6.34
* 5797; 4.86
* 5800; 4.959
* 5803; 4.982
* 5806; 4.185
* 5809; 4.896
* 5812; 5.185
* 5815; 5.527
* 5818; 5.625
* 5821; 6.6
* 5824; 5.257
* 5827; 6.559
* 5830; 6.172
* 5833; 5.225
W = 3.2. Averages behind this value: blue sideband 6.09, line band 5.4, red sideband 5.42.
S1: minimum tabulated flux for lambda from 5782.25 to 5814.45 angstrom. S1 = 4.185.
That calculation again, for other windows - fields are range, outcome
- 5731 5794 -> 4.639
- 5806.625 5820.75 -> 4.896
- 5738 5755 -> 5.094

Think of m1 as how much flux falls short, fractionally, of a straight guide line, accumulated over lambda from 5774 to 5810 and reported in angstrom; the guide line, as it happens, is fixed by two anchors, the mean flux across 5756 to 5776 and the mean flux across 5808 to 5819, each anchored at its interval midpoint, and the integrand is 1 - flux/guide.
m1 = 3.2 angstrom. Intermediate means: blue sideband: 5.76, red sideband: 5.31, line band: 5.03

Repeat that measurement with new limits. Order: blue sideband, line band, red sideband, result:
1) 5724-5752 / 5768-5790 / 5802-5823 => 1.9 angstrom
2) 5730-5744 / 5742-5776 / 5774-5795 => 1.1 angstrom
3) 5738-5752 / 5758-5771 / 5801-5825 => -0.7 angstrom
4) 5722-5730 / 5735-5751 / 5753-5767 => -0.6 angstrom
